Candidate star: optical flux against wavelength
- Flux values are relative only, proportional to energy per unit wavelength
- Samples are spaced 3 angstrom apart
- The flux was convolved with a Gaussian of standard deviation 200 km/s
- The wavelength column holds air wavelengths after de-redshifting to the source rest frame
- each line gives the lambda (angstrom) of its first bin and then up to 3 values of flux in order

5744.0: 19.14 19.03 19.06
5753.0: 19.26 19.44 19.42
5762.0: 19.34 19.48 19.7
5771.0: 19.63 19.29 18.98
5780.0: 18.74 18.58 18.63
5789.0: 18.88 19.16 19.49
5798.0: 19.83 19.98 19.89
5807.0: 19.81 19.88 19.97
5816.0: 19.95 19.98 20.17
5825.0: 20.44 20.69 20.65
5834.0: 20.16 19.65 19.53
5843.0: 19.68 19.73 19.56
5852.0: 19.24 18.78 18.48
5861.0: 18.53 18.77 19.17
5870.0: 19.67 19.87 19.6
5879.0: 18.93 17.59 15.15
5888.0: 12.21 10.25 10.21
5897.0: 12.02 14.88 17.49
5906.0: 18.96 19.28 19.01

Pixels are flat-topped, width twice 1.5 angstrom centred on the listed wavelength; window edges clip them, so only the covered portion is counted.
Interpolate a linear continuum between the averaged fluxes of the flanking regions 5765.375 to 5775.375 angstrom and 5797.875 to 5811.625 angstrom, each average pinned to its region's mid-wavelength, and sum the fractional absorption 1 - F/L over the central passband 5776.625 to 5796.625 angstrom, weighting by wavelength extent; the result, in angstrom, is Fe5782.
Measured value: 0.8 angstrom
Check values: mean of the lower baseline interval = 19.5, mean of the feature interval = 18.9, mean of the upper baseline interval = 19.9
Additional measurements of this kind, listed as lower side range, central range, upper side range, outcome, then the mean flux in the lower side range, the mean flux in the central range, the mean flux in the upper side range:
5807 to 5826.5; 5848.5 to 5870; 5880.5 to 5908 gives -2.6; 20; 19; 14.4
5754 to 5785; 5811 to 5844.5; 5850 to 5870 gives -1.8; 19.2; 20.1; 18.9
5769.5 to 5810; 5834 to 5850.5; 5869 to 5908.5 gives -2.0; 19.3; 19.7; 15.9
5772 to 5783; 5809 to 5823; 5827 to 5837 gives 0.0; 19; 20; 20.4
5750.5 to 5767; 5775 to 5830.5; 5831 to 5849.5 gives -0.1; 19.4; 19.6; 19.8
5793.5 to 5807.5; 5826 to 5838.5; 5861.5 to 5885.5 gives -0.6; 19.8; 20.3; 18.7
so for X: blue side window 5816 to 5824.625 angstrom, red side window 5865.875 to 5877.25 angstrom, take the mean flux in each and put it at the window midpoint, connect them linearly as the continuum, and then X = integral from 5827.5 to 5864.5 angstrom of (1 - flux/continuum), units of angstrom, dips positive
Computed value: 0.68 angstrom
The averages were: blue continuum 20.1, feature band 19.5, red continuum 19.6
